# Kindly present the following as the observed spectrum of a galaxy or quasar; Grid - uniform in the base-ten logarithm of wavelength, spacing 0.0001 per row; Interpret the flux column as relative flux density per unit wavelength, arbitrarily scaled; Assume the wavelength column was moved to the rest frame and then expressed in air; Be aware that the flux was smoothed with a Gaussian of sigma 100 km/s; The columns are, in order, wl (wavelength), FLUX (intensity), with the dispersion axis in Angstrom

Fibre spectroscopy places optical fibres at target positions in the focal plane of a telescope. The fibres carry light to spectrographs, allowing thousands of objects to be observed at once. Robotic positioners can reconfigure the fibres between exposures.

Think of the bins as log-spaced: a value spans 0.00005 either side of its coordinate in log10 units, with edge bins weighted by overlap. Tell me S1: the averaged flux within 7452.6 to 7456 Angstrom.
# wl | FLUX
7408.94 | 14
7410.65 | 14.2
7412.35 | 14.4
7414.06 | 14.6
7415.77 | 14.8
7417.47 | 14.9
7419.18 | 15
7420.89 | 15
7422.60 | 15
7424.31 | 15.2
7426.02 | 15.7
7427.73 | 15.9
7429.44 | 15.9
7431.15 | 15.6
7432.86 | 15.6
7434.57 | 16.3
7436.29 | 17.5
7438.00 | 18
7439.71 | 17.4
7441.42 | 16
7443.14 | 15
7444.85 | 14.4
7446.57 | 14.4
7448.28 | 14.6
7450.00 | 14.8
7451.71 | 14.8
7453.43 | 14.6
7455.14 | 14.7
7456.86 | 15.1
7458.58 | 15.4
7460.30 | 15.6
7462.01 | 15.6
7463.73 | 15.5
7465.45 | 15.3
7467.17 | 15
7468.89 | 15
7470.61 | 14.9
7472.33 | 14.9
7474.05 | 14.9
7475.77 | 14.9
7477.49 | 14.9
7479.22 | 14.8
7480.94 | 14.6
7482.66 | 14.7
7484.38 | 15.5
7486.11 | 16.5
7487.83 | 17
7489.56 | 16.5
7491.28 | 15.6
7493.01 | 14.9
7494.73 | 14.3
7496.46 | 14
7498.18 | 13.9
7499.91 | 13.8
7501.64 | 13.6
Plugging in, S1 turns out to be 14.7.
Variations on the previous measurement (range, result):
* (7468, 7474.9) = 14.9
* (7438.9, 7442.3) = 16.7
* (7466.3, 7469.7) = 15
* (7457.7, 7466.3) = 15.5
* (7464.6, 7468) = 15.1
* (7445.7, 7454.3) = 14.6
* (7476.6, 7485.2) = 14.9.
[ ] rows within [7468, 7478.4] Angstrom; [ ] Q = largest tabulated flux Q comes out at 15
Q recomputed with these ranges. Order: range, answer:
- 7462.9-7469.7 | 15.5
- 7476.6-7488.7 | 17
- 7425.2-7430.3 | 15.9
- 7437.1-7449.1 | 18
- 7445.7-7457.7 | 15.1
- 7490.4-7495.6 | 15.6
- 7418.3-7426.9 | 15.7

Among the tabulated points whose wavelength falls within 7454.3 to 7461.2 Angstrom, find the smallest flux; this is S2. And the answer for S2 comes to 14.7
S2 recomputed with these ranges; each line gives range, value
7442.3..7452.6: 14.4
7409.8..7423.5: 14.2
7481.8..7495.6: 14.3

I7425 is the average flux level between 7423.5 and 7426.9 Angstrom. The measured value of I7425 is 15.5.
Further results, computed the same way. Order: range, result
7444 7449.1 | 14.5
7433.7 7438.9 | 17.3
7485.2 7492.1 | 16.4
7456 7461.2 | 15.4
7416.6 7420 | 15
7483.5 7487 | 16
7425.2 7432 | 15.8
